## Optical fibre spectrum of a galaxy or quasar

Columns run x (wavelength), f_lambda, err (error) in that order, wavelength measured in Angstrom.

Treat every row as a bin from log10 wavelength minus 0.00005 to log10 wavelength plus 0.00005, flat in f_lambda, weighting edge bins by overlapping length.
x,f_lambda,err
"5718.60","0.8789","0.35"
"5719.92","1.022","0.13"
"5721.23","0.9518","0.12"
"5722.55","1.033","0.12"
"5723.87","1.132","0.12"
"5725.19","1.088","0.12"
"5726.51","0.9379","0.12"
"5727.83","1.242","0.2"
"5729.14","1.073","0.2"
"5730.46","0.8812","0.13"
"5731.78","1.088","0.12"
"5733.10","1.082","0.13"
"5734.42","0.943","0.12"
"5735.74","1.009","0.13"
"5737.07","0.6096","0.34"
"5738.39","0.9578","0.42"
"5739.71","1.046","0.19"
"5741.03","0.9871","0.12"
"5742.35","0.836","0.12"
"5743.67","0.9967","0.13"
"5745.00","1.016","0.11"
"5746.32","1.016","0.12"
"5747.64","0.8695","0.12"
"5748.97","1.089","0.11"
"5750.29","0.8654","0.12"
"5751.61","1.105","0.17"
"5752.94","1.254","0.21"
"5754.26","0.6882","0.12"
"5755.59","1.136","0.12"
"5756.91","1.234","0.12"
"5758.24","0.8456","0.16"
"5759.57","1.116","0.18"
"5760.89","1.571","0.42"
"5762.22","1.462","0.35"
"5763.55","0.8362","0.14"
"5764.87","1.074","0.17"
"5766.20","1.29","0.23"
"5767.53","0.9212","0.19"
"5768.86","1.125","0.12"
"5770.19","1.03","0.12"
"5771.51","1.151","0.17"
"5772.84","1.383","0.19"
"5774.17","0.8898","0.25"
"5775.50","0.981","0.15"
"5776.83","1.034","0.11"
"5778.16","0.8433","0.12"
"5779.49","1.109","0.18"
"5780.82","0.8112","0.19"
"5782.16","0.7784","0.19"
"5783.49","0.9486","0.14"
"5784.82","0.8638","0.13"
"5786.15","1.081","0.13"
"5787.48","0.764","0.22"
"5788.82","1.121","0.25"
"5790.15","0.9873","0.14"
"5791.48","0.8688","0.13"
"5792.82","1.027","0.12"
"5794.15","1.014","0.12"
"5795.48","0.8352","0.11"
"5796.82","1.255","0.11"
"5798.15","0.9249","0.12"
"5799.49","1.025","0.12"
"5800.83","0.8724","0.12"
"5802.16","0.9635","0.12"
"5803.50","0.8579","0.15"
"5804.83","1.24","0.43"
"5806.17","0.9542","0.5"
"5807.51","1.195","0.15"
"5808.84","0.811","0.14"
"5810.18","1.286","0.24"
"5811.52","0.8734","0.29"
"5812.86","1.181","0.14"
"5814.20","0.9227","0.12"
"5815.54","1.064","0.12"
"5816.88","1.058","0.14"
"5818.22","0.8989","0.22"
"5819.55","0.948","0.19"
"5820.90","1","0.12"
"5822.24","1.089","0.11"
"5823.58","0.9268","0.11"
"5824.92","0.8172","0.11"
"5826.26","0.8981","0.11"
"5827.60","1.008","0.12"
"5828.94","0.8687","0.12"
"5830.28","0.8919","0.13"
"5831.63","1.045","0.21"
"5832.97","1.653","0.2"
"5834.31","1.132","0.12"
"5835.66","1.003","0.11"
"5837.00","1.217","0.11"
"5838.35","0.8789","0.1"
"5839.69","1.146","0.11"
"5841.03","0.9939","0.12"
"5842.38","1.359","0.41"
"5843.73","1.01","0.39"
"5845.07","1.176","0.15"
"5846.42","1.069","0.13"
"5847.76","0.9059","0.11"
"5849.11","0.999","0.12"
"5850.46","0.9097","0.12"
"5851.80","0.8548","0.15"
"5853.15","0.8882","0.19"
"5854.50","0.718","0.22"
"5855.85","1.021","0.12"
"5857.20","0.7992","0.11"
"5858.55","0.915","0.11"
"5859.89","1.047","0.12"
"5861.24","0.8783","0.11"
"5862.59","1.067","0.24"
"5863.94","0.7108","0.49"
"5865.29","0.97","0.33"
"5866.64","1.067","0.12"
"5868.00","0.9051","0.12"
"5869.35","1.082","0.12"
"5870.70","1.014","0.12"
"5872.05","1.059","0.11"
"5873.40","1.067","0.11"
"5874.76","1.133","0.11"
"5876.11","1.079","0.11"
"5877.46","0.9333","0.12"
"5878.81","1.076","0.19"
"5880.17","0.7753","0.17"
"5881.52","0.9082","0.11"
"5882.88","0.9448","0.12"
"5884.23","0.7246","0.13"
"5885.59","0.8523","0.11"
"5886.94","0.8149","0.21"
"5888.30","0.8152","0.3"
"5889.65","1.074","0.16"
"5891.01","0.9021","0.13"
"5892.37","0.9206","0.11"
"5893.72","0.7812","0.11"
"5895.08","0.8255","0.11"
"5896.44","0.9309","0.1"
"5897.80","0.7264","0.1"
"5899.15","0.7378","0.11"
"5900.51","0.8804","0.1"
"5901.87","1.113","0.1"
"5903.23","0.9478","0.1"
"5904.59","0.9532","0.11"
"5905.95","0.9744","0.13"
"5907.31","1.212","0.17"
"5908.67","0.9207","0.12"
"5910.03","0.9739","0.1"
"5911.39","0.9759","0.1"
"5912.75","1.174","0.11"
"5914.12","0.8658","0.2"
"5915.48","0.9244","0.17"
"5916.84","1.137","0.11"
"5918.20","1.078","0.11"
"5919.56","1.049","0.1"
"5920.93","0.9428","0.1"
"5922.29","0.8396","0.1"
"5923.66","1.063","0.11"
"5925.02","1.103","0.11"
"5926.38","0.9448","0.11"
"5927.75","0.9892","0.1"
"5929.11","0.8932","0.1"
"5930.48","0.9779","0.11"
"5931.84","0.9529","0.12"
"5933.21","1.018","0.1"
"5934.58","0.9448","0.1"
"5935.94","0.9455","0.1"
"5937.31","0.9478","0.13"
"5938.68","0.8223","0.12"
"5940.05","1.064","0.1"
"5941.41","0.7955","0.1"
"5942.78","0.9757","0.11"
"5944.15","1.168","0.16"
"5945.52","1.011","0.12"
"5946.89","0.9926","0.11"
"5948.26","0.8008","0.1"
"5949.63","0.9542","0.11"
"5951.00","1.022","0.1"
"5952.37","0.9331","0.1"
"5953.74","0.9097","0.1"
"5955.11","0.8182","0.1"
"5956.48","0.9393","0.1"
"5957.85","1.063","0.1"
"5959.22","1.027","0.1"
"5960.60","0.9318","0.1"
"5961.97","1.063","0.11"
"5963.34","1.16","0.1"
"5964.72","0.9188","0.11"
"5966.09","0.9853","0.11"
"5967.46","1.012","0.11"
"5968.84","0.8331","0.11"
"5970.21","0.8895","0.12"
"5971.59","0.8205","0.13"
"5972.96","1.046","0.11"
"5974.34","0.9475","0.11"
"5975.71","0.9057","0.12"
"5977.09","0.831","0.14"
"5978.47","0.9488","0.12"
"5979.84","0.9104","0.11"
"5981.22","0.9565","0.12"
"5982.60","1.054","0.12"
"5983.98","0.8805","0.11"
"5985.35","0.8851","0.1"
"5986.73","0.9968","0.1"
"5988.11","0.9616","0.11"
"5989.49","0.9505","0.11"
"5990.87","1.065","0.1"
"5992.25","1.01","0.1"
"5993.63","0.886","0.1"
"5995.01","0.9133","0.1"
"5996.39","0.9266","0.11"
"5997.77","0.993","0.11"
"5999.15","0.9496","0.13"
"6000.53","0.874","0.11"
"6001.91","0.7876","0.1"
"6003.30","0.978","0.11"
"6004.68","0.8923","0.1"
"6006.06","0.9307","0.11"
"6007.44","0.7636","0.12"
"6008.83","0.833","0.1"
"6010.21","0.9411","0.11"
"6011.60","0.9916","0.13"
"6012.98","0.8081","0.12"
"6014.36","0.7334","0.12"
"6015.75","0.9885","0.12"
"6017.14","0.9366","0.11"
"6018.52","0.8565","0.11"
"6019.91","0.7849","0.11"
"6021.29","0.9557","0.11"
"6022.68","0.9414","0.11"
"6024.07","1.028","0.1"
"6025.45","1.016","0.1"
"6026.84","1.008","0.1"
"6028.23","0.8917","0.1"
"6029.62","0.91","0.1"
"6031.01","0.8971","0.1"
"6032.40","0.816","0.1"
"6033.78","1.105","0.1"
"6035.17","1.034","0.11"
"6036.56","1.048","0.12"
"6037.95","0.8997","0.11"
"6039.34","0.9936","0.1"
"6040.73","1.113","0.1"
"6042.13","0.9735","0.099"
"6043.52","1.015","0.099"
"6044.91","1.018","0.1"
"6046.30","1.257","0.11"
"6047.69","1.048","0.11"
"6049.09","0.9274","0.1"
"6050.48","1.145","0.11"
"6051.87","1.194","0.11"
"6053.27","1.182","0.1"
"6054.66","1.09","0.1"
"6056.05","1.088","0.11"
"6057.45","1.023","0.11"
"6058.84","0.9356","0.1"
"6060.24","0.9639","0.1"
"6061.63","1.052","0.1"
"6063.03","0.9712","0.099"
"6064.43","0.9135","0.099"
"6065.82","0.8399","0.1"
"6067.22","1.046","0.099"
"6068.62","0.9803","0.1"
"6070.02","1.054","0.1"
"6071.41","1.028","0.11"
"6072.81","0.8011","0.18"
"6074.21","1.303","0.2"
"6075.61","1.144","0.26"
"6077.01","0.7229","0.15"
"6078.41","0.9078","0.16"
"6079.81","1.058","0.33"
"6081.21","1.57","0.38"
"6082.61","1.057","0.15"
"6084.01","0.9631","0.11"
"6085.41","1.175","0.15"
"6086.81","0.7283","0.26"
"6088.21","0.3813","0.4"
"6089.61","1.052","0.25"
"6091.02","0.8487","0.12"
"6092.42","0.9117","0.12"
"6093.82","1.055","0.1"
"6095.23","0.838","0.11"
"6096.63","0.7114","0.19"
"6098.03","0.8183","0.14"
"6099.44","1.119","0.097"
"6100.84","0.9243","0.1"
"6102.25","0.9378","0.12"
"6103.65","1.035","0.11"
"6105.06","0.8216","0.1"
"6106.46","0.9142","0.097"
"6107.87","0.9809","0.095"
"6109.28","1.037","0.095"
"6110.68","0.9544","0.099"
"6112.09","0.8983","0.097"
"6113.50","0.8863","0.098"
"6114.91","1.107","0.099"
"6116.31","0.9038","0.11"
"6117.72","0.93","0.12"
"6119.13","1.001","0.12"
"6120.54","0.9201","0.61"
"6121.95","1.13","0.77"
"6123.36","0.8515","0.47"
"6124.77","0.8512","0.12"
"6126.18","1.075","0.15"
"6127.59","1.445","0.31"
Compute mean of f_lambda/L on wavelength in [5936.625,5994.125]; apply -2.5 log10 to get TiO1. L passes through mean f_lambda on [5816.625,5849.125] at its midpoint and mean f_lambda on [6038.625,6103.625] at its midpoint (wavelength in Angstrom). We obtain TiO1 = 0.07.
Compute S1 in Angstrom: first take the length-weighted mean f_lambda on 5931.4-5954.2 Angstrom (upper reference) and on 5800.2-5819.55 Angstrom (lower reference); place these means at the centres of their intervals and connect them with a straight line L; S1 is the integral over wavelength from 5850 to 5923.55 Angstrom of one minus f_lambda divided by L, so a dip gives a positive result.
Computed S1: 2.7 Angstrom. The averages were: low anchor 1.01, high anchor 0.957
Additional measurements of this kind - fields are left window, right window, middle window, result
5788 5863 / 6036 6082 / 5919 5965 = 2.4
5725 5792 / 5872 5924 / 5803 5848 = -2.6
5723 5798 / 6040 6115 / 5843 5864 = 1.4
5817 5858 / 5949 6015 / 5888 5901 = 1.6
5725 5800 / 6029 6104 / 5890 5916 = 1.8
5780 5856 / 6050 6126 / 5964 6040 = 4.2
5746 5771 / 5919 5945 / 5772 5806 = 2.6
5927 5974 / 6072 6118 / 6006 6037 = 1.2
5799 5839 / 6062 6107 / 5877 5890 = 1.5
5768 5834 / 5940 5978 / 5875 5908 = 2.1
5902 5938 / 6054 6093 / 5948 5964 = 0.3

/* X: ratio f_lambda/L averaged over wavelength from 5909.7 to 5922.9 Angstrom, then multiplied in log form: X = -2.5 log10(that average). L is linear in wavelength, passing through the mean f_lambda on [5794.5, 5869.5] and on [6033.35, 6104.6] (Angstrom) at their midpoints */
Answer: 0.00 mag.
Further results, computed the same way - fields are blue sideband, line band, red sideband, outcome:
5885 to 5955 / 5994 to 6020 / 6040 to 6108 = 0.10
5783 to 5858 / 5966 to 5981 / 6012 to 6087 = 0.09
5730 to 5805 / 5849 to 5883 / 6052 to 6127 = 0.05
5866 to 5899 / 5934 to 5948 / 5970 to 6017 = -0.04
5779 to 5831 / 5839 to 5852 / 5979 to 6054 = -0.08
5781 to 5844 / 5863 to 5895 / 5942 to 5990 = 0.06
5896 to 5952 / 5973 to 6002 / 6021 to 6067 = 0.06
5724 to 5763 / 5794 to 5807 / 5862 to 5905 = 0.00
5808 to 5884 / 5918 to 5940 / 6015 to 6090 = 0.03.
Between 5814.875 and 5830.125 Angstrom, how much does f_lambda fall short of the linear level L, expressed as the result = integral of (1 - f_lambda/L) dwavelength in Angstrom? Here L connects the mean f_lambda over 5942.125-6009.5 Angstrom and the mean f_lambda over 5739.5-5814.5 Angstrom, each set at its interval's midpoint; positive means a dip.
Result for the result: 0.7 Angstrom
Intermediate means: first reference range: 1.02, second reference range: 0.945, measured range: 0.96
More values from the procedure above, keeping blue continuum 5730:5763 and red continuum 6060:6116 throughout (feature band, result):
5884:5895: 1.5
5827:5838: -0.9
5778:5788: 1.1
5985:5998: 0.3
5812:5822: 0.0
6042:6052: -1.0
